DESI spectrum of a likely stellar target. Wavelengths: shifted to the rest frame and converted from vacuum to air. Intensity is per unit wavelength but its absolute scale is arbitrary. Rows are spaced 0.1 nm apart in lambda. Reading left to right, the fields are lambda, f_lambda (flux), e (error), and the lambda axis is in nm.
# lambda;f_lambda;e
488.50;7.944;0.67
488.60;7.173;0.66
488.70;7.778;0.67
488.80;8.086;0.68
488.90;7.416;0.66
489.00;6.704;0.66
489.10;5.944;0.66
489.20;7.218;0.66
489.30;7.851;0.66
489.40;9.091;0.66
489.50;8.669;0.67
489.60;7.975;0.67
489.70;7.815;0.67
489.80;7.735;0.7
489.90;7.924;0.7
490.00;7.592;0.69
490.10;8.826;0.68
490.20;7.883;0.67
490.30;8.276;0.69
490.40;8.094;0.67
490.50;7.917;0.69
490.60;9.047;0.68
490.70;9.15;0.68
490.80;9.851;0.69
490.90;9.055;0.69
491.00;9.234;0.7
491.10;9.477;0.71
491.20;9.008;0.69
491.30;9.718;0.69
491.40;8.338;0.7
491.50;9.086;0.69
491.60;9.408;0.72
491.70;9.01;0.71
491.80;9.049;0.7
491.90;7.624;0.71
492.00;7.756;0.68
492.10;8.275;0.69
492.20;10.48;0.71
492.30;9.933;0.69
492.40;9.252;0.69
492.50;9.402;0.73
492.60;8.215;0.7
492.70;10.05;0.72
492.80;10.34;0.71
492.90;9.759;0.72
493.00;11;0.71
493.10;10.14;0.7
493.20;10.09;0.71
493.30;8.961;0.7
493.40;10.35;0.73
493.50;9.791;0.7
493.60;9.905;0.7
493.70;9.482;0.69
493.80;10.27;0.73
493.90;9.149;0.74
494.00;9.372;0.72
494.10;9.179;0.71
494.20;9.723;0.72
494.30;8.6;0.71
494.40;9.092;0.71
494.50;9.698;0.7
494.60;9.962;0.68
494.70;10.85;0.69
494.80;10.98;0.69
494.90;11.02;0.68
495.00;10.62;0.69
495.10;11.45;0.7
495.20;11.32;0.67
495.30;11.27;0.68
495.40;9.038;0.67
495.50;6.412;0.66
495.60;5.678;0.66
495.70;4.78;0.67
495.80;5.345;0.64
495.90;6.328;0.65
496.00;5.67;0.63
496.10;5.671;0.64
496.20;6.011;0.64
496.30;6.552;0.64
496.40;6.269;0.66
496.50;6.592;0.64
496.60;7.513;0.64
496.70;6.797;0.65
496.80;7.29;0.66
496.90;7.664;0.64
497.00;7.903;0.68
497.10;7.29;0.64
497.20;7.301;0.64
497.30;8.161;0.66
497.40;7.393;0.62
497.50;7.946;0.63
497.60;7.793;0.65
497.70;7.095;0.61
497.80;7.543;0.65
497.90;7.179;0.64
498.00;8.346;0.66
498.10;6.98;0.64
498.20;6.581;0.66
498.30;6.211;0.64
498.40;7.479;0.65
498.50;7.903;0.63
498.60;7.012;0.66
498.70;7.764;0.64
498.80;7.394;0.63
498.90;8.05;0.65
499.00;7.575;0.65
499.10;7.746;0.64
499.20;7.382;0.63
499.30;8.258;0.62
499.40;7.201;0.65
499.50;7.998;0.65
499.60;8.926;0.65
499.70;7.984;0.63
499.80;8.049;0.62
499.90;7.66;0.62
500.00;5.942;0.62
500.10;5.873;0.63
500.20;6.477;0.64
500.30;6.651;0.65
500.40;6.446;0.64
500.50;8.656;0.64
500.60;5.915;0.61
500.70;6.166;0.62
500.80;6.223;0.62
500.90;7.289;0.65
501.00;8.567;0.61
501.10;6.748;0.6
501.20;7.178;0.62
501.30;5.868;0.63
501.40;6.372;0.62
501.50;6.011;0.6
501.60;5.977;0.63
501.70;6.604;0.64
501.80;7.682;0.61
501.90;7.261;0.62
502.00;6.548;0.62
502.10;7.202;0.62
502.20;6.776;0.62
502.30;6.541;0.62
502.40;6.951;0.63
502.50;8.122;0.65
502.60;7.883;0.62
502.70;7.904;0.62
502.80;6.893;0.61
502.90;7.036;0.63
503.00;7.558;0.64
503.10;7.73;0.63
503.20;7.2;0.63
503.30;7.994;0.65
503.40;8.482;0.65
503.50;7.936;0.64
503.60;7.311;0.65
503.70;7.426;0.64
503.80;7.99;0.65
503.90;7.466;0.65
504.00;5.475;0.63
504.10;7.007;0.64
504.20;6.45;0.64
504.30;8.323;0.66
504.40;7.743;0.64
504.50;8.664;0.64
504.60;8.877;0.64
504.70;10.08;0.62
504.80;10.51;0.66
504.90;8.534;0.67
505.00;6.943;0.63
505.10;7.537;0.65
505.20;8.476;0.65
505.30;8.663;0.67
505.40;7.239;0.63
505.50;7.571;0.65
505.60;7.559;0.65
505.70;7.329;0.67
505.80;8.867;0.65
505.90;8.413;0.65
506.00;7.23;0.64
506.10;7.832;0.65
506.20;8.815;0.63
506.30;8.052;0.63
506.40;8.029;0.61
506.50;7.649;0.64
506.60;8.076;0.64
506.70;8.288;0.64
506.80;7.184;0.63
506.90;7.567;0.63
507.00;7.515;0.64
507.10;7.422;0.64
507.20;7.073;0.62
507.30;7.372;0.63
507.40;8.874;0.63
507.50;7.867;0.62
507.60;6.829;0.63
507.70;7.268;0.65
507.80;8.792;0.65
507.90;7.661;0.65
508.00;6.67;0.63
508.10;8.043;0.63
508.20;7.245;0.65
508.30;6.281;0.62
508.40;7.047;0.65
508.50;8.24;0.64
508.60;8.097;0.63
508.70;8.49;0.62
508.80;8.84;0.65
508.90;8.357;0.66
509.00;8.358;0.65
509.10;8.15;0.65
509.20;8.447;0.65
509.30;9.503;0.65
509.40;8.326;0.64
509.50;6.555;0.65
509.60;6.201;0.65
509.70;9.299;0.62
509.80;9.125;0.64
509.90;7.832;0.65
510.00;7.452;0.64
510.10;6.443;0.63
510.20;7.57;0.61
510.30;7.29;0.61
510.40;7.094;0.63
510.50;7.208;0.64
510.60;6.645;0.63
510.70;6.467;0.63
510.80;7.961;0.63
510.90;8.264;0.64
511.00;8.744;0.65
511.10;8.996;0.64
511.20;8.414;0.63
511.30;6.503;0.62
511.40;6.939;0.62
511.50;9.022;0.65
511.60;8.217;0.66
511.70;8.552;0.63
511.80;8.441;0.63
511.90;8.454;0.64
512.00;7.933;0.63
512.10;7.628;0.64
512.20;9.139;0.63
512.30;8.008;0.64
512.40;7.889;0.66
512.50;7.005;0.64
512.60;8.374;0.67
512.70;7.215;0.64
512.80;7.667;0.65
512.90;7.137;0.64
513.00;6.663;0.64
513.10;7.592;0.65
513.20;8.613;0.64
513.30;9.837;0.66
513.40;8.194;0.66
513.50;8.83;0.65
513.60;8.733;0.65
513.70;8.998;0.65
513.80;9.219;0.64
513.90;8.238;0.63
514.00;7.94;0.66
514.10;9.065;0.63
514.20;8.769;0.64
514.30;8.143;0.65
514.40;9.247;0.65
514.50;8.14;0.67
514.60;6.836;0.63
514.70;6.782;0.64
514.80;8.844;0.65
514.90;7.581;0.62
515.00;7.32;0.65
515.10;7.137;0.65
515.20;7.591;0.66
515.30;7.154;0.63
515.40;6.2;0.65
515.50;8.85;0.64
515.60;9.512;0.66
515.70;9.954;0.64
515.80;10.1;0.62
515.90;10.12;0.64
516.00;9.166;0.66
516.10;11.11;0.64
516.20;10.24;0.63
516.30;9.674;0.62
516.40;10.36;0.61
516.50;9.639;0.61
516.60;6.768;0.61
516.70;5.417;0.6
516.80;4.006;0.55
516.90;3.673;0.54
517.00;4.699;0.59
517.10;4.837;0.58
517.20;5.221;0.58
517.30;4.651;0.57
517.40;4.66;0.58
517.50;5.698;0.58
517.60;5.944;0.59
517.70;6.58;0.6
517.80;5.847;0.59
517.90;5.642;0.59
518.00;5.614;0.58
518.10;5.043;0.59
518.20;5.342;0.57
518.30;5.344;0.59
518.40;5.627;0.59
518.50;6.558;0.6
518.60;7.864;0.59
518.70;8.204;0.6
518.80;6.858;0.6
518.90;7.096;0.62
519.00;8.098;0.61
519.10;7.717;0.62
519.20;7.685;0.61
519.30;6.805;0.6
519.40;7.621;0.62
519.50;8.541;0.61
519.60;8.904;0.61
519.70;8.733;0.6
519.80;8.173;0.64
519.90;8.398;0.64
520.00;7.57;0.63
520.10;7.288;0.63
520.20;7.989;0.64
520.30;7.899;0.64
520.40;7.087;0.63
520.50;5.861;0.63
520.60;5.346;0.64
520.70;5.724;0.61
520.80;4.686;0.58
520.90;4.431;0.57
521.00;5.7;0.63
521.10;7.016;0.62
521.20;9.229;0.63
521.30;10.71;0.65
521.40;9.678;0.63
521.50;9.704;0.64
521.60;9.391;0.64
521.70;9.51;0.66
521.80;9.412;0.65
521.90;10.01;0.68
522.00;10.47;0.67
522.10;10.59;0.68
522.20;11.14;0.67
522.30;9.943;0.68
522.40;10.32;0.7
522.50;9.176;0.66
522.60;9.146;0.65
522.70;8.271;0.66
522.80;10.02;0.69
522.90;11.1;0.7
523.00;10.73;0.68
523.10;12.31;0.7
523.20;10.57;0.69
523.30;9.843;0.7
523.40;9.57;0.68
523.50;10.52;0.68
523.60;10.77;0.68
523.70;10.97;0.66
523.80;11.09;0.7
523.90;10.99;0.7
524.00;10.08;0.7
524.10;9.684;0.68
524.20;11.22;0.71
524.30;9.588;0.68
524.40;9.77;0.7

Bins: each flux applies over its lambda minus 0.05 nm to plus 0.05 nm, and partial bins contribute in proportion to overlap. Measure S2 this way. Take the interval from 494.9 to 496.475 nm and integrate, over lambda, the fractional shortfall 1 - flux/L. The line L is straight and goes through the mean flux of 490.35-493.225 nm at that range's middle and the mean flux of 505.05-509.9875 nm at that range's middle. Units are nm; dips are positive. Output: 0.23 nm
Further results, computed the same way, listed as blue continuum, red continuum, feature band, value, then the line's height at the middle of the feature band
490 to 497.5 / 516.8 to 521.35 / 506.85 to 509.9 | -0.15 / 7.49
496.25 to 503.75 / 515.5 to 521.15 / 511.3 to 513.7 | -0.32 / 7.12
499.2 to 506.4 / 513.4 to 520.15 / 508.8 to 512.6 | -0.22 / 7.49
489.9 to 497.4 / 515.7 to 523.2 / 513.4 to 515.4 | -0.02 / 7.99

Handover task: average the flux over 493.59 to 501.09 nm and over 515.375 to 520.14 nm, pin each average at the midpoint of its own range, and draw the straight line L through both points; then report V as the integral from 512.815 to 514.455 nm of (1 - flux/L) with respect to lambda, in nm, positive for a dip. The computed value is -0.24 nm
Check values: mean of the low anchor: 7.82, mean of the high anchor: 7.25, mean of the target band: 8.43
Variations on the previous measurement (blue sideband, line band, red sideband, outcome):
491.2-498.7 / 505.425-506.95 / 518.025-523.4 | 0.089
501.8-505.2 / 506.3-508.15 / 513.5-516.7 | 0.062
